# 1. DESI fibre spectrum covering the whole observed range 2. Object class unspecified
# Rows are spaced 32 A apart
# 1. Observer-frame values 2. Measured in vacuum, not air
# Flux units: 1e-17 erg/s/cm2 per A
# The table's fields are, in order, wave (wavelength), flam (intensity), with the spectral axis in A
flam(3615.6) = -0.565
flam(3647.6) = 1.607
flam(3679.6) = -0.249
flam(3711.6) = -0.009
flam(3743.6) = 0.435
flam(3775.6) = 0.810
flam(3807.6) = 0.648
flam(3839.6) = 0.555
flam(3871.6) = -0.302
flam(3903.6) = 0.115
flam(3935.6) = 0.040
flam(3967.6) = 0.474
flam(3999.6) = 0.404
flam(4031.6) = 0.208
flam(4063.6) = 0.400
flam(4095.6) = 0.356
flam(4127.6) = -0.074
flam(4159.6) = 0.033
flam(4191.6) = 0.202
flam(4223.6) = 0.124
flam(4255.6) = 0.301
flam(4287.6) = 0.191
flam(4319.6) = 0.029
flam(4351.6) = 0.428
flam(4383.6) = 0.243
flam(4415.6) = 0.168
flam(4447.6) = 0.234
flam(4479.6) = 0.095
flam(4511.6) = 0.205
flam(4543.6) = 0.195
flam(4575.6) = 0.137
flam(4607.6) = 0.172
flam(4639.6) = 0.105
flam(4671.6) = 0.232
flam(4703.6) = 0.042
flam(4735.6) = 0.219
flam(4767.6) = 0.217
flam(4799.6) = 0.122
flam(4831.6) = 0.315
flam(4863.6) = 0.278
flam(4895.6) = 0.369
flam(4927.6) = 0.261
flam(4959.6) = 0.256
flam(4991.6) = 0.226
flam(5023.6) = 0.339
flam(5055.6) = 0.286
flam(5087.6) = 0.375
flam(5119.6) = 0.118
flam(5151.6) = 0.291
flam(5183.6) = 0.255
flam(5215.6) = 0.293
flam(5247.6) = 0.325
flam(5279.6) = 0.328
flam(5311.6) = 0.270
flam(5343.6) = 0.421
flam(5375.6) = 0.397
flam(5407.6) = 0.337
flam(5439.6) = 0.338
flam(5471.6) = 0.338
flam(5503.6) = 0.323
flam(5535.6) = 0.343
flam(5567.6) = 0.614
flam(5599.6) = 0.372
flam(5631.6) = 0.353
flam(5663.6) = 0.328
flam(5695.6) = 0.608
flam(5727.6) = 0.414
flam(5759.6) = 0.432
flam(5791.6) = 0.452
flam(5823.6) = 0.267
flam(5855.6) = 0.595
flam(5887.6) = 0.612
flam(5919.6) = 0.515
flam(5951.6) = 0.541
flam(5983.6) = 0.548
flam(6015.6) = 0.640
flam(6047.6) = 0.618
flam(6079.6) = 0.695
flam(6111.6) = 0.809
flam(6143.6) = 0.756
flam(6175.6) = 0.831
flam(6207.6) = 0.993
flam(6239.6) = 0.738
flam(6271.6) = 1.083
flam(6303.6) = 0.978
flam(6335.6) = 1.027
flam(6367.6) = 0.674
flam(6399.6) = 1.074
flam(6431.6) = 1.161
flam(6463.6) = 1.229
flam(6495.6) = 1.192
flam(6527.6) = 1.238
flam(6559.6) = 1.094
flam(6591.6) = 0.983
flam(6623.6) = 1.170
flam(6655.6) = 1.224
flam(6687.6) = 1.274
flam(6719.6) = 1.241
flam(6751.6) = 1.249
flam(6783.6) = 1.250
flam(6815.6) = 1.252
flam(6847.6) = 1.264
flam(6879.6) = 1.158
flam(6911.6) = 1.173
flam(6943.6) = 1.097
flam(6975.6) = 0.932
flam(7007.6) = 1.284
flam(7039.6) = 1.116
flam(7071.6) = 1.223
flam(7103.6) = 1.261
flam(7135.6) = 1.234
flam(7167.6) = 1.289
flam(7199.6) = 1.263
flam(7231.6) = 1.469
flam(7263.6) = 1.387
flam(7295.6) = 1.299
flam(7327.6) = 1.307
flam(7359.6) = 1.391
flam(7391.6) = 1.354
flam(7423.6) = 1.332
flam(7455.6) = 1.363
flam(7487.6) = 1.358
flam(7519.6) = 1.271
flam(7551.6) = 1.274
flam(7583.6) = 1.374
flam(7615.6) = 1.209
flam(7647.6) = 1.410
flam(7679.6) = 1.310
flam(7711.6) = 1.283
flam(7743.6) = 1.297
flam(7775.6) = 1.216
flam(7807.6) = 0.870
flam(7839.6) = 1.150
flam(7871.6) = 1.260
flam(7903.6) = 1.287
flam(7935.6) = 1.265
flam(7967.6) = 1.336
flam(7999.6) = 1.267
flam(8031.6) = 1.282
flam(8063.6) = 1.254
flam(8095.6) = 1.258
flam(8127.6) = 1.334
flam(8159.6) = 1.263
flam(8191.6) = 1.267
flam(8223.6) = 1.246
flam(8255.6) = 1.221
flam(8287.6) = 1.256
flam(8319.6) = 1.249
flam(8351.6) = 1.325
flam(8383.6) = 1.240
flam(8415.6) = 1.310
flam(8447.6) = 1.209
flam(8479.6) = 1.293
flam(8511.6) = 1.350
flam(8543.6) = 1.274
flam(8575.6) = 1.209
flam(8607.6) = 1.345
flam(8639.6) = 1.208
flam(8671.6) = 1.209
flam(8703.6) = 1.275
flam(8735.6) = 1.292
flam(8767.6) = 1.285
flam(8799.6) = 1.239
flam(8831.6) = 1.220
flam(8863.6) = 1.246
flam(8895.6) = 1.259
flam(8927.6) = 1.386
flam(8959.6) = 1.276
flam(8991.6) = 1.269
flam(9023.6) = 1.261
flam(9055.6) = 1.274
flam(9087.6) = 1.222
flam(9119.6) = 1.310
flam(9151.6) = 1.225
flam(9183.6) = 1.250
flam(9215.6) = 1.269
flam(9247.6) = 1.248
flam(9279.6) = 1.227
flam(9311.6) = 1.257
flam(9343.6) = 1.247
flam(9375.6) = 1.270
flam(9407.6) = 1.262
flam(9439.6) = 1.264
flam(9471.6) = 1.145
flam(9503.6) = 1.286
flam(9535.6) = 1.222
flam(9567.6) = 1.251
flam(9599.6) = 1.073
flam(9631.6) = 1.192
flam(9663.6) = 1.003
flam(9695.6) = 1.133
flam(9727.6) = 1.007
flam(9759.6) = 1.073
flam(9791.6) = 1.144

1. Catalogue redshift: 0.60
